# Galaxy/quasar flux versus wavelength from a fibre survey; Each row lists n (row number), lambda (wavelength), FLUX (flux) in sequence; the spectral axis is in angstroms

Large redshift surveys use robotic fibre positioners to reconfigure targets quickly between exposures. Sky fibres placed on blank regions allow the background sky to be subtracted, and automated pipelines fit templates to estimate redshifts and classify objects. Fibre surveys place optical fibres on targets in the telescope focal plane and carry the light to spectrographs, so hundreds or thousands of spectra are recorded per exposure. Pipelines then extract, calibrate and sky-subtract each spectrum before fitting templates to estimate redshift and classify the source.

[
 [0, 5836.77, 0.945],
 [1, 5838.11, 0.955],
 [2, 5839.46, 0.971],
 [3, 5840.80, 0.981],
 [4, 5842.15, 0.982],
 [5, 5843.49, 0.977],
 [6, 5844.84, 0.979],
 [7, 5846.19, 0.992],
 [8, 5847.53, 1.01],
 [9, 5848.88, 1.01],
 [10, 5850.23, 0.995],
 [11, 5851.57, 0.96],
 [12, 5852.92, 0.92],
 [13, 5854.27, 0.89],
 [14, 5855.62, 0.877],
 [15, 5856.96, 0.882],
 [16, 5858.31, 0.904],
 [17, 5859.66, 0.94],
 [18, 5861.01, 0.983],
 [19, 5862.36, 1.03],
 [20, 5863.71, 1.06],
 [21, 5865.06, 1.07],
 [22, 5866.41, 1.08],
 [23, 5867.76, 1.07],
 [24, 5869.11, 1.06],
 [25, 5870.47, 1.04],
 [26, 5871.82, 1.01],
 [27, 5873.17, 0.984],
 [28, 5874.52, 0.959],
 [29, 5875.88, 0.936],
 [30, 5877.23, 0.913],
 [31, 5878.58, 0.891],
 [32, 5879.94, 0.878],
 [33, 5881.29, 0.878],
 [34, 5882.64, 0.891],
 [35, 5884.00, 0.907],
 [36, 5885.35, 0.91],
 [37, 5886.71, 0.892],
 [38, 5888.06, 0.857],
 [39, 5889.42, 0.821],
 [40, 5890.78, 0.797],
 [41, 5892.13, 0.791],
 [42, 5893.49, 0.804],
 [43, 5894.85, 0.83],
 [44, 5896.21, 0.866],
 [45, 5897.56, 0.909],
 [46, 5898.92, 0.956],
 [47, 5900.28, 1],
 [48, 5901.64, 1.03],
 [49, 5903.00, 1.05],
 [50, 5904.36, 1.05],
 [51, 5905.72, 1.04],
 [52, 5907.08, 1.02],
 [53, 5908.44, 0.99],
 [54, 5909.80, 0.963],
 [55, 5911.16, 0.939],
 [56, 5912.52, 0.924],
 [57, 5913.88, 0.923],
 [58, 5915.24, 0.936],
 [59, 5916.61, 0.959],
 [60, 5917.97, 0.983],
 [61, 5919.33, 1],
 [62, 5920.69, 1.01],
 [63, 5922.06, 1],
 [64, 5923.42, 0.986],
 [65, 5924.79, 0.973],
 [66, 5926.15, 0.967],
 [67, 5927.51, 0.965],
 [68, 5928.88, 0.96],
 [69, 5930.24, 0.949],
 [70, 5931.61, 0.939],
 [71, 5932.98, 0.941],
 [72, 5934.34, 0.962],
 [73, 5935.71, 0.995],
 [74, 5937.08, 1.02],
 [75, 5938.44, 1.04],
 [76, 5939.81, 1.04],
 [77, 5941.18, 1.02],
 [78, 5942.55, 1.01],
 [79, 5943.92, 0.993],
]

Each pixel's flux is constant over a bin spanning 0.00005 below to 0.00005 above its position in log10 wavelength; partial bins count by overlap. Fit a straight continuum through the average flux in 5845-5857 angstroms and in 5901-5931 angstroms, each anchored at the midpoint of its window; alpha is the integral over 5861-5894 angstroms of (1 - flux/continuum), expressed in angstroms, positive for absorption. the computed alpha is 0.85 angstroms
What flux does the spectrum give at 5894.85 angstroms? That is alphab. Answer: 0.83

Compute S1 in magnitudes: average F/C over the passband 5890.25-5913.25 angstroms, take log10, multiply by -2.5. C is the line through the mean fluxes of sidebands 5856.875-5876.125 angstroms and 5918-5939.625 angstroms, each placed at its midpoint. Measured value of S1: 0.06 mag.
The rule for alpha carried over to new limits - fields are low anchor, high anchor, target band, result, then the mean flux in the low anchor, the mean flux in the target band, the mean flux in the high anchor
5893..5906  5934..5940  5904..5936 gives 0.4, 0.953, 0.973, 1.01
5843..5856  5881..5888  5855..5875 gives -1.4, 0.962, 0.998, 0.894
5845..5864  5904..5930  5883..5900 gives 1.8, 0.96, 0.865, 0.977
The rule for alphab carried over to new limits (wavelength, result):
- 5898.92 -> 0.956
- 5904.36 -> 1.05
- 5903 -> 1.05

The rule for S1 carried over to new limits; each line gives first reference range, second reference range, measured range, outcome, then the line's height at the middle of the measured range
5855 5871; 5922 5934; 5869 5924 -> 0.05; 0.981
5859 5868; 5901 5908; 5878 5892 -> 0.19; 1.03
